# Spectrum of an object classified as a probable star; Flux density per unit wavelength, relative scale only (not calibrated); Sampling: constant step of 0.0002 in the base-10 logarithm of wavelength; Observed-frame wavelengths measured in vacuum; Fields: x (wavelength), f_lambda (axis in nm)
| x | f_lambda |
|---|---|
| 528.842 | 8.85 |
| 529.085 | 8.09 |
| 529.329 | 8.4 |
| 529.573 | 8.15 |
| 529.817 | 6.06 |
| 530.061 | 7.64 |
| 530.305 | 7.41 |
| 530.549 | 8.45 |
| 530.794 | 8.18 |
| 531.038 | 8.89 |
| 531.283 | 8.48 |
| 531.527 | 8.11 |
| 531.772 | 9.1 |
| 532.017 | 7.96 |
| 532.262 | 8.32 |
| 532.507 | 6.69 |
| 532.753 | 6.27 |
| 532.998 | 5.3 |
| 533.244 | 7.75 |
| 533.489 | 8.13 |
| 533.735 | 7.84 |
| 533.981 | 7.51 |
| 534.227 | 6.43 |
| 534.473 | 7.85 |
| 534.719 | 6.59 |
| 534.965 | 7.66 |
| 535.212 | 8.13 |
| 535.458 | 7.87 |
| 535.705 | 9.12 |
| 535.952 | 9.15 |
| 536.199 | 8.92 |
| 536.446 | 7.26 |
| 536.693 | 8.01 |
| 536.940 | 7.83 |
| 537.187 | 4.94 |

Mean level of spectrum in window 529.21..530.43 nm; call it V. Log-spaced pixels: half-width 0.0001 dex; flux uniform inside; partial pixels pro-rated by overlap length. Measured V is 7.53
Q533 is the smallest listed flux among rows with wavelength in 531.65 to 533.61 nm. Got 5.3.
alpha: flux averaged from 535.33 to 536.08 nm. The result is 8.71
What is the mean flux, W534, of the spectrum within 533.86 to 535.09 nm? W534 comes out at 7.21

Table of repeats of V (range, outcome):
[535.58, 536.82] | 8.49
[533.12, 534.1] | 7.8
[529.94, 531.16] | 8.12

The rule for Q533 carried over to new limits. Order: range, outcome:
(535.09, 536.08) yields 7.87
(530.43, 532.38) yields 7.96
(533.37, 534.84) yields 6.43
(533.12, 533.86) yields 7.75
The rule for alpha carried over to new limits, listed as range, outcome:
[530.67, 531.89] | 8.55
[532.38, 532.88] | 6.48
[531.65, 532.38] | 8.46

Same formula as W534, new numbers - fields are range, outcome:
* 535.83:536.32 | 9.03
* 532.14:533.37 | 6.87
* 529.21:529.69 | 8.27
